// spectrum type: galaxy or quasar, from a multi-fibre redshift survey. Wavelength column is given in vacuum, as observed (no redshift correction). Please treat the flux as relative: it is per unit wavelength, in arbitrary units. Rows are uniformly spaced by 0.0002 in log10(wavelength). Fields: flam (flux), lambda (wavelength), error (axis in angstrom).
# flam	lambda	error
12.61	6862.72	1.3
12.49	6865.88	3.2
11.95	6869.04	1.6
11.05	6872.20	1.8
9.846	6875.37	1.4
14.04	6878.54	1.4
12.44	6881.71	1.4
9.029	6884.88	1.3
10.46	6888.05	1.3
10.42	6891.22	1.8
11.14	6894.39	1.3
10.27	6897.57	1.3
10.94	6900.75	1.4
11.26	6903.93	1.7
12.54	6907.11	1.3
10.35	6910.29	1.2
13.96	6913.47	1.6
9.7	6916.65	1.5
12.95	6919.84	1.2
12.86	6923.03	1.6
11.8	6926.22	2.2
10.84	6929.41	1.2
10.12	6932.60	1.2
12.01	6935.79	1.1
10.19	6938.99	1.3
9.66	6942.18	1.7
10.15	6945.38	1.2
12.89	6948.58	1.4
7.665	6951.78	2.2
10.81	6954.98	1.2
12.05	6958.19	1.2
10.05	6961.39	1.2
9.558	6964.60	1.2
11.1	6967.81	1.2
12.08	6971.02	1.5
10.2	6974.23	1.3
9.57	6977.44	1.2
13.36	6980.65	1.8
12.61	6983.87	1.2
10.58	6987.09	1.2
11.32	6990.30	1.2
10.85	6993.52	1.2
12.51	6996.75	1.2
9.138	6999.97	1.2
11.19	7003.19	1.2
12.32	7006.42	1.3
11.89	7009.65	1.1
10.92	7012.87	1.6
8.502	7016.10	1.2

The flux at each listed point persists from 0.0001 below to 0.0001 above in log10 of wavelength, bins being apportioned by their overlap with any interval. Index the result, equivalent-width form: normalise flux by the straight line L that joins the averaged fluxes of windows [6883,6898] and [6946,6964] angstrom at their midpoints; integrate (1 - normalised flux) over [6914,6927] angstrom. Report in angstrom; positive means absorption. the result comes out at -1.9 angstrom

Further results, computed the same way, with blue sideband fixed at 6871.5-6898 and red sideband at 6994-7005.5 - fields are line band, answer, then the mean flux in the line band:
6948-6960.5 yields 0.4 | 10.6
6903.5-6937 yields -2.1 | 11.7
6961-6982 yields 0.3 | 10.9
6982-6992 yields -0.5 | 11.5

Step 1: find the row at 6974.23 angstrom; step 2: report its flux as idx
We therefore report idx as 10.2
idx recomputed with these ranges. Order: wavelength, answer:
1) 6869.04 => 11.95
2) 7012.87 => 10.92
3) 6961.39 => 10.05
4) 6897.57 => 10.27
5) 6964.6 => 9.558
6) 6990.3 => 11.32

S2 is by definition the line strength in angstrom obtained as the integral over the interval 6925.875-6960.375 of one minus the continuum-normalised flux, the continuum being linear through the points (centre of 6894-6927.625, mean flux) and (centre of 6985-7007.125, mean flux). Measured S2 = 2.23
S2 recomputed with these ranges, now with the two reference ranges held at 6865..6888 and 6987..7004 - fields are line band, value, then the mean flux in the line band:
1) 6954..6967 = 0.5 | 10.6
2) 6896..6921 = -0.4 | 11.5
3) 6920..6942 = -0.2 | 11.3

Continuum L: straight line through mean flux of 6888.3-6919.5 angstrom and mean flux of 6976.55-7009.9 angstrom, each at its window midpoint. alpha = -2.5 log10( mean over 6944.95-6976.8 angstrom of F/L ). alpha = 0.07 mag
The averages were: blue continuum 11.2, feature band 10.6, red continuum 11.4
